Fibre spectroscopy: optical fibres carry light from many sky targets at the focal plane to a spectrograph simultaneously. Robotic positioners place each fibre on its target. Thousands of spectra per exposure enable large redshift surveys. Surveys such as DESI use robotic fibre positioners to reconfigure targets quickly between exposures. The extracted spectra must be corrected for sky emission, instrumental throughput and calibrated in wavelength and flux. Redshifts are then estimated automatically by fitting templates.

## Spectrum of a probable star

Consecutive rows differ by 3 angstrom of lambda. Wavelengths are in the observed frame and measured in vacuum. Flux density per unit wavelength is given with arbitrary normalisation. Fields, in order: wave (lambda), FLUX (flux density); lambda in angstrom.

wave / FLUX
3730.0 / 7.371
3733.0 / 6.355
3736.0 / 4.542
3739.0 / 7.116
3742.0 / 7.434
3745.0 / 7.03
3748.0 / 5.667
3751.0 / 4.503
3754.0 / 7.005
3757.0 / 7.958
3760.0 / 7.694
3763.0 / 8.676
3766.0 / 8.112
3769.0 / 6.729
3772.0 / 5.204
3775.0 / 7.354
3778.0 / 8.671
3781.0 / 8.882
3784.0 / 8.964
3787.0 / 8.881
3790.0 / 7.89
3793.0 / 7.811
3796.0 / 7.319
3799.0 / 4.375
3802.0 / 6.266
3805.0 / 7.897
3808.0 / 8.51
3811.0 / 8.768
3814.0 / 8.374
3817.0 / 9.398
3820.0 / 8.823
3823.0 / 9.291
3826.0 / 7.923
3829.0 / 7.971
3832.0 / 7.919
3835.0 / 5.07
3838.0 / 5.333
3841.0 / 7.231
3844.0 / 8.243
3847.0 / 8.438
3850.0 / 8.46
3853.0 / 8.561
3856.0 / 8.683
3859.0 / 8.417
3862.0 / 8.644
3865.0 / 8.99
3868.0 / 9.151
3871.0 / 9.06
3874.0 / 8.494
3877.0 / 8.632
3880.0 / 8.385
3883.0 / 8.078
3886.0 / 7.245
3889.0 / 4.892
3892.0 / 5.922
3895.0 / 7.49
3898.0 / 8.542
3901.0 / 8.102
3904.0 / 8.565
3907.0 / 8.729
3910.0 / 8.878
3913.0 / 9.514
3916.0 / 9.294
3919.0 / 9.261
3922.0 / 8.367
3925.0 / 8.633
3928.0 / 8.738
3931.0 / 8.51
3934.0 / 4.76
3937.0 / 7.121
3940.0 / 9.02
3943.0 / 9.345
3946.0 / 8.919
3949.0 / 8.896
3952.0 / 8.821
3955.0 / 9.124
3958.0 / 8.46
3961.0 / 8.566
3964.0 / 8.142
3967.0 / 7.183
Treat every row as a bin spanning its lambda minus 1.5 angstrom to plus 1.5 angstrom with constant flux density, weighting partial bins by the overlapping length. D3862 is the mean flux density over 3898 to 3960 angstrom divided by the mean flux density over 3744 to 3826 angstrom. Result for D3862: 1.12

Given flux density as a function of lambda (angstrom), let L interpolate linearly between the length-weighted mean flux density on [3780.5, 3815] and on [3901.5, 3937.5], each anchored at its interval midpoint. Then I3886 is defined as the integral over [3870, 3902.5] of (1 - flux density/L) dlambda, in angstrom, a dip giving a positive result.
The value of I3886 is 2.1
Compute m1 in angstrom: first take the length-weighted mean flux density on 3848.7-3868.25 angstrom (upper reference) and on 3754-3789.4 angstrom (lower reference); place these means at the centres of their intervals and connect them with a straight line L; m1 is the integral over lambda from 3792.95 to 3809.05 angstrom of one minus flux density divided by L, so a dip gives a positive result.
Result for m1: 2.4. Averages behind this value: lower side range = 7.88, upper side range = 8.67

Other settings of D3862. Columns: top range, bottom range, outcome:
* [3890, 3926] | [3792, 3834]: 1.07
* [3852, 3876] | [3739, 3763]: 1.27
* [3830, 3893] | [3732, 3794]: 1.08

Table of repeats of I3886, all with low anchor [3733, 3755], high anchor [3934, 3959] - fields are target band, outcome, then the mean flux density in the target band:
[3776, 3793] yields -4.9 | 8.54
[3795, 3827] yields -4.4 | 7.91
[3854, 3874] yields -3.3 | 8.79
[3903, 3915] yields -1.3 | 8.95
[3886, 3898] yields 2.0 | 6.55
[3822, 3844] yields -0.3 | 7.27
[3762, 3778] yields -2.1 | 7.31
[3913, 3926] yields -1.3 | 8.97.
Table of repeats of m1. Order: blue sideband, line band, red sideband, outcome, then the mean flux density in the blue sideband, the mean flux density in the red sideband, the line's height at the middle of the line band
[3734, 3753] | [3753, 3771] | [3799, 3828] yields -2.78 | 6.08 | 8.15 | 6.63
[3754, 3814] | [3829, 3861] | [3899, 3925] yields 2.20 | 7.68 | 8.82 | 8.23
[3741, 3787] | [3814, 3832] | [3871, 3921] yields -2.03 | 7.38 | 8.16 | 7.72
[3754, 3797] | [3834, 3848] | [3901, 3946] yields 2.17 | 7.84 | 8.48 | 8.13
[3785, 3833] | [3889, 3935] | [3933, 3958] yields 0.54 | 7.97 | 8.33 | 8.25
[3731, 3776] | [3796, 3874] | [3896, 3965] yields -4.19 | 6.76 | 8.53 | 7.57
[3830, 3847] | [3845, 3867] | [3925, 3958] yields -4.35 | 6.94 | 8.35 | 7.18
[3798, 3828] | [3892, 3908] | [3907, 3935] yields 0.71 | 8.02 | 8.52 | 8.42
